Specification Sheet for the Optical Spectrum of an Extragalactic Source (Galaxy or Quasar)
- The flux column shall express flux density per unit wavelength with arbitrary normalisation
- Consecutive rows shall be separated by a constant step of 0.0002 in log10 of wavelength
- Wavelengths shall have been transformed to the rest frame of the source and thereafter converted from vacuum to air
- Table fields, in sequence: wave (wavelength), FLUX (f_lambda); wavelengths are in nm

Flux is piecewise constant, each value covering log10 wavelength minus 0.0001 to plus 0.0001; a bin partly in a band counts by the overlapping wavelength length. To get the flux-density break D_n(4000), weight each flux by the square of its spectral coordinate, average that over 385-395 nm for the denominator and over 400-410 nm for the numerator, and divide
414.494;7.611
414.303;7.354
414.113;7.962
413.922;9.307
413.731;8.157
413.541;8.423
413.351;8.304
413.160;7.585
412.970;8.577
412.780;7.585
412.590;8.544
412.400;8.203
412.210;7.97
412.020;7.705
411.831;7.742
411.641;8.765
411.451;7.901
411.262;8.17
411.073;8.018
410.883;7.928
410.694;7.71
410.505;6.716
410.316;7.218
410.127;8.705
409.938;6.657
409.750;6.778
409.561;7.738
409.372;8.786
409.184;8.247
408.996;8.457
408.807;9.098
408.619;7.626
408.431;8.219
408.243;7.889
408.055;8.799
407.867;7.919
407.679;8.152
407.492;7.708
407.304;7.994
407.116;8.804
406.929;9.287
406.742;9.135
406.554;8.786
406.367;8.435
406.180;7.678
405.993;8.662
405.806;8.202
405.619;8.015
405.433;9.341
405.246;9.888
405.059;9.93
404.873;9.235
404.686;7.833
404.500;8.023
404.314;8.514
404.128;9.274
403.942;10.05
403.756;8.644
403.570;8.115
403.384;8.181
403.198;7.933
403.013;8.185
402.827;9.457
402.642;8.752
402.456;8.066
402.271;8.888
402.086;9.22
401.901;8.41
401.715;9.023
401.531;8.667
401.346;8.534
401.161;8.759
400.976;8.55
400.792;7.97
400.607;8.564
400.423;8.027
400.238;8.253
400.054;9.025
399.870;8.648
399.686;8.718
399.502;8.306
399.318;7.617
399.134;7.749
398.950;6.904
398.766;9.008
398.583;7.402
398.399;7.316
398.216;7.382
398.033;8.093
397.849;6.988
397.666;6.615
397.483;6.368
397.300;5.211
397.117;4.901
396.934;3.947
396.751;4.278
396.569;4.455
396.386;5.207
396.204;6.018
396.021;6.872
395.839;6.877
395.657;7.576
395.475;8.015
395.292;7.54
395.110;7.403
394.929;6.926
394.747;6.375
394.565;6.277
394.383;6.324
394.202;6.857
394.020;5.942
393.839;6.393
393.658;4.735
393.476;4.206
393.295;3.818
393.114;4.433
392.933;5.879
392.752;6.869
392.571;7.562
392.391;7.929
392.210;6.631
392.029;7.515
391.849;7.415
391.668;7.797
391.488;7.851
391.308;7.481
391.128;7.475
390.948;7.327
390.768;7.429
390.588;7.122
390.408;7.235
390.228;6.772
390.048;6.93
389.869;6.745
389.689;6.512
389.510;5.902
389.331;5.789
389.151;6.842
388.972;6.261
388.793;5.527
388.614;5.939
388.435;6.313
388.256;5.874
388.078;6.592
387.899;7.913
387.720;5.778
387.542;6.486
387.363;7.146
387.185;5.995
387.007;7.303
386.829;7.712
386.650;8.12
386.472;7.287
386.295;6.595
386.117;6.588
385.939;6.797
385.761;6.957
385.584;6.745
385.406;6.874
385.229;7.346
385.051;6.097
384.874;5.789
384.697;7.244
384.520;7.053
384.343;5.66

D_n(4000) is 1.4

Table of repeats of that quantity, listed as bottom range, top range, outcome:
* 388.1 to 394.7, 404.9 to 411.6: 1.38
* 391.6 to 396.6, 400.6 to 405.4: 1.42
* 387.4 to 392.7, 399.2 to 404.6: 1.32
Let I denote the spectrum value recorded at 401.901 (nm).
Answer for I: 8.41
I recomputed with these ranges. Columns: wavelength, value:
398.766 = 9.008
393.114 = 4.433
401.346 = 8.534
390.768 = 7.429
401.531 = 8.667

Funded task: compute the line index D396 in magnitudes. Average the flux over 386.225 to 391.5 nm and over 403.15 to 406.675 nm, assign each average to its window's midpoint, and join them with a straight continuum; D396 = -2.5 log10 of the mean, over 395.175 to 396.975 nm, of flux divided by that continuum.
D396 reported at 0.23 mag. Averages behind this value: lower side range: 6.79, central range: 6.15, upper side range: 8.68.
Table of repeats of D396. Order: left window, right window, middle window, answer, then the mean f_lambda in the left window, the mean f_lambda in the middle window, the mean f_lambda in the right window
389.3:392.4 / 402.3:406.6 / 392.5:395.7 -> 0.195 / 7.11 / 6.26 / 8.66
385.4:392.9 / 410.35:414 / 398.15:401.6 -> -0.104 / 6.9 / 8.18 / 8.05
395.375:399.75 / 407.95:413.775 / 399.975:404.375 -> -0.200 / 6.73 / 8.63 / 8.01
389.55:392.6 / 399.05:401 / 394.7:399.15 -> 0.201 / 7.25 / 6.6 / 8.31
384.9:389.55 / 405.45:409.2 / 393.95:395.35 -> 0.091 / 6.64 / 6.7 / 8.38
